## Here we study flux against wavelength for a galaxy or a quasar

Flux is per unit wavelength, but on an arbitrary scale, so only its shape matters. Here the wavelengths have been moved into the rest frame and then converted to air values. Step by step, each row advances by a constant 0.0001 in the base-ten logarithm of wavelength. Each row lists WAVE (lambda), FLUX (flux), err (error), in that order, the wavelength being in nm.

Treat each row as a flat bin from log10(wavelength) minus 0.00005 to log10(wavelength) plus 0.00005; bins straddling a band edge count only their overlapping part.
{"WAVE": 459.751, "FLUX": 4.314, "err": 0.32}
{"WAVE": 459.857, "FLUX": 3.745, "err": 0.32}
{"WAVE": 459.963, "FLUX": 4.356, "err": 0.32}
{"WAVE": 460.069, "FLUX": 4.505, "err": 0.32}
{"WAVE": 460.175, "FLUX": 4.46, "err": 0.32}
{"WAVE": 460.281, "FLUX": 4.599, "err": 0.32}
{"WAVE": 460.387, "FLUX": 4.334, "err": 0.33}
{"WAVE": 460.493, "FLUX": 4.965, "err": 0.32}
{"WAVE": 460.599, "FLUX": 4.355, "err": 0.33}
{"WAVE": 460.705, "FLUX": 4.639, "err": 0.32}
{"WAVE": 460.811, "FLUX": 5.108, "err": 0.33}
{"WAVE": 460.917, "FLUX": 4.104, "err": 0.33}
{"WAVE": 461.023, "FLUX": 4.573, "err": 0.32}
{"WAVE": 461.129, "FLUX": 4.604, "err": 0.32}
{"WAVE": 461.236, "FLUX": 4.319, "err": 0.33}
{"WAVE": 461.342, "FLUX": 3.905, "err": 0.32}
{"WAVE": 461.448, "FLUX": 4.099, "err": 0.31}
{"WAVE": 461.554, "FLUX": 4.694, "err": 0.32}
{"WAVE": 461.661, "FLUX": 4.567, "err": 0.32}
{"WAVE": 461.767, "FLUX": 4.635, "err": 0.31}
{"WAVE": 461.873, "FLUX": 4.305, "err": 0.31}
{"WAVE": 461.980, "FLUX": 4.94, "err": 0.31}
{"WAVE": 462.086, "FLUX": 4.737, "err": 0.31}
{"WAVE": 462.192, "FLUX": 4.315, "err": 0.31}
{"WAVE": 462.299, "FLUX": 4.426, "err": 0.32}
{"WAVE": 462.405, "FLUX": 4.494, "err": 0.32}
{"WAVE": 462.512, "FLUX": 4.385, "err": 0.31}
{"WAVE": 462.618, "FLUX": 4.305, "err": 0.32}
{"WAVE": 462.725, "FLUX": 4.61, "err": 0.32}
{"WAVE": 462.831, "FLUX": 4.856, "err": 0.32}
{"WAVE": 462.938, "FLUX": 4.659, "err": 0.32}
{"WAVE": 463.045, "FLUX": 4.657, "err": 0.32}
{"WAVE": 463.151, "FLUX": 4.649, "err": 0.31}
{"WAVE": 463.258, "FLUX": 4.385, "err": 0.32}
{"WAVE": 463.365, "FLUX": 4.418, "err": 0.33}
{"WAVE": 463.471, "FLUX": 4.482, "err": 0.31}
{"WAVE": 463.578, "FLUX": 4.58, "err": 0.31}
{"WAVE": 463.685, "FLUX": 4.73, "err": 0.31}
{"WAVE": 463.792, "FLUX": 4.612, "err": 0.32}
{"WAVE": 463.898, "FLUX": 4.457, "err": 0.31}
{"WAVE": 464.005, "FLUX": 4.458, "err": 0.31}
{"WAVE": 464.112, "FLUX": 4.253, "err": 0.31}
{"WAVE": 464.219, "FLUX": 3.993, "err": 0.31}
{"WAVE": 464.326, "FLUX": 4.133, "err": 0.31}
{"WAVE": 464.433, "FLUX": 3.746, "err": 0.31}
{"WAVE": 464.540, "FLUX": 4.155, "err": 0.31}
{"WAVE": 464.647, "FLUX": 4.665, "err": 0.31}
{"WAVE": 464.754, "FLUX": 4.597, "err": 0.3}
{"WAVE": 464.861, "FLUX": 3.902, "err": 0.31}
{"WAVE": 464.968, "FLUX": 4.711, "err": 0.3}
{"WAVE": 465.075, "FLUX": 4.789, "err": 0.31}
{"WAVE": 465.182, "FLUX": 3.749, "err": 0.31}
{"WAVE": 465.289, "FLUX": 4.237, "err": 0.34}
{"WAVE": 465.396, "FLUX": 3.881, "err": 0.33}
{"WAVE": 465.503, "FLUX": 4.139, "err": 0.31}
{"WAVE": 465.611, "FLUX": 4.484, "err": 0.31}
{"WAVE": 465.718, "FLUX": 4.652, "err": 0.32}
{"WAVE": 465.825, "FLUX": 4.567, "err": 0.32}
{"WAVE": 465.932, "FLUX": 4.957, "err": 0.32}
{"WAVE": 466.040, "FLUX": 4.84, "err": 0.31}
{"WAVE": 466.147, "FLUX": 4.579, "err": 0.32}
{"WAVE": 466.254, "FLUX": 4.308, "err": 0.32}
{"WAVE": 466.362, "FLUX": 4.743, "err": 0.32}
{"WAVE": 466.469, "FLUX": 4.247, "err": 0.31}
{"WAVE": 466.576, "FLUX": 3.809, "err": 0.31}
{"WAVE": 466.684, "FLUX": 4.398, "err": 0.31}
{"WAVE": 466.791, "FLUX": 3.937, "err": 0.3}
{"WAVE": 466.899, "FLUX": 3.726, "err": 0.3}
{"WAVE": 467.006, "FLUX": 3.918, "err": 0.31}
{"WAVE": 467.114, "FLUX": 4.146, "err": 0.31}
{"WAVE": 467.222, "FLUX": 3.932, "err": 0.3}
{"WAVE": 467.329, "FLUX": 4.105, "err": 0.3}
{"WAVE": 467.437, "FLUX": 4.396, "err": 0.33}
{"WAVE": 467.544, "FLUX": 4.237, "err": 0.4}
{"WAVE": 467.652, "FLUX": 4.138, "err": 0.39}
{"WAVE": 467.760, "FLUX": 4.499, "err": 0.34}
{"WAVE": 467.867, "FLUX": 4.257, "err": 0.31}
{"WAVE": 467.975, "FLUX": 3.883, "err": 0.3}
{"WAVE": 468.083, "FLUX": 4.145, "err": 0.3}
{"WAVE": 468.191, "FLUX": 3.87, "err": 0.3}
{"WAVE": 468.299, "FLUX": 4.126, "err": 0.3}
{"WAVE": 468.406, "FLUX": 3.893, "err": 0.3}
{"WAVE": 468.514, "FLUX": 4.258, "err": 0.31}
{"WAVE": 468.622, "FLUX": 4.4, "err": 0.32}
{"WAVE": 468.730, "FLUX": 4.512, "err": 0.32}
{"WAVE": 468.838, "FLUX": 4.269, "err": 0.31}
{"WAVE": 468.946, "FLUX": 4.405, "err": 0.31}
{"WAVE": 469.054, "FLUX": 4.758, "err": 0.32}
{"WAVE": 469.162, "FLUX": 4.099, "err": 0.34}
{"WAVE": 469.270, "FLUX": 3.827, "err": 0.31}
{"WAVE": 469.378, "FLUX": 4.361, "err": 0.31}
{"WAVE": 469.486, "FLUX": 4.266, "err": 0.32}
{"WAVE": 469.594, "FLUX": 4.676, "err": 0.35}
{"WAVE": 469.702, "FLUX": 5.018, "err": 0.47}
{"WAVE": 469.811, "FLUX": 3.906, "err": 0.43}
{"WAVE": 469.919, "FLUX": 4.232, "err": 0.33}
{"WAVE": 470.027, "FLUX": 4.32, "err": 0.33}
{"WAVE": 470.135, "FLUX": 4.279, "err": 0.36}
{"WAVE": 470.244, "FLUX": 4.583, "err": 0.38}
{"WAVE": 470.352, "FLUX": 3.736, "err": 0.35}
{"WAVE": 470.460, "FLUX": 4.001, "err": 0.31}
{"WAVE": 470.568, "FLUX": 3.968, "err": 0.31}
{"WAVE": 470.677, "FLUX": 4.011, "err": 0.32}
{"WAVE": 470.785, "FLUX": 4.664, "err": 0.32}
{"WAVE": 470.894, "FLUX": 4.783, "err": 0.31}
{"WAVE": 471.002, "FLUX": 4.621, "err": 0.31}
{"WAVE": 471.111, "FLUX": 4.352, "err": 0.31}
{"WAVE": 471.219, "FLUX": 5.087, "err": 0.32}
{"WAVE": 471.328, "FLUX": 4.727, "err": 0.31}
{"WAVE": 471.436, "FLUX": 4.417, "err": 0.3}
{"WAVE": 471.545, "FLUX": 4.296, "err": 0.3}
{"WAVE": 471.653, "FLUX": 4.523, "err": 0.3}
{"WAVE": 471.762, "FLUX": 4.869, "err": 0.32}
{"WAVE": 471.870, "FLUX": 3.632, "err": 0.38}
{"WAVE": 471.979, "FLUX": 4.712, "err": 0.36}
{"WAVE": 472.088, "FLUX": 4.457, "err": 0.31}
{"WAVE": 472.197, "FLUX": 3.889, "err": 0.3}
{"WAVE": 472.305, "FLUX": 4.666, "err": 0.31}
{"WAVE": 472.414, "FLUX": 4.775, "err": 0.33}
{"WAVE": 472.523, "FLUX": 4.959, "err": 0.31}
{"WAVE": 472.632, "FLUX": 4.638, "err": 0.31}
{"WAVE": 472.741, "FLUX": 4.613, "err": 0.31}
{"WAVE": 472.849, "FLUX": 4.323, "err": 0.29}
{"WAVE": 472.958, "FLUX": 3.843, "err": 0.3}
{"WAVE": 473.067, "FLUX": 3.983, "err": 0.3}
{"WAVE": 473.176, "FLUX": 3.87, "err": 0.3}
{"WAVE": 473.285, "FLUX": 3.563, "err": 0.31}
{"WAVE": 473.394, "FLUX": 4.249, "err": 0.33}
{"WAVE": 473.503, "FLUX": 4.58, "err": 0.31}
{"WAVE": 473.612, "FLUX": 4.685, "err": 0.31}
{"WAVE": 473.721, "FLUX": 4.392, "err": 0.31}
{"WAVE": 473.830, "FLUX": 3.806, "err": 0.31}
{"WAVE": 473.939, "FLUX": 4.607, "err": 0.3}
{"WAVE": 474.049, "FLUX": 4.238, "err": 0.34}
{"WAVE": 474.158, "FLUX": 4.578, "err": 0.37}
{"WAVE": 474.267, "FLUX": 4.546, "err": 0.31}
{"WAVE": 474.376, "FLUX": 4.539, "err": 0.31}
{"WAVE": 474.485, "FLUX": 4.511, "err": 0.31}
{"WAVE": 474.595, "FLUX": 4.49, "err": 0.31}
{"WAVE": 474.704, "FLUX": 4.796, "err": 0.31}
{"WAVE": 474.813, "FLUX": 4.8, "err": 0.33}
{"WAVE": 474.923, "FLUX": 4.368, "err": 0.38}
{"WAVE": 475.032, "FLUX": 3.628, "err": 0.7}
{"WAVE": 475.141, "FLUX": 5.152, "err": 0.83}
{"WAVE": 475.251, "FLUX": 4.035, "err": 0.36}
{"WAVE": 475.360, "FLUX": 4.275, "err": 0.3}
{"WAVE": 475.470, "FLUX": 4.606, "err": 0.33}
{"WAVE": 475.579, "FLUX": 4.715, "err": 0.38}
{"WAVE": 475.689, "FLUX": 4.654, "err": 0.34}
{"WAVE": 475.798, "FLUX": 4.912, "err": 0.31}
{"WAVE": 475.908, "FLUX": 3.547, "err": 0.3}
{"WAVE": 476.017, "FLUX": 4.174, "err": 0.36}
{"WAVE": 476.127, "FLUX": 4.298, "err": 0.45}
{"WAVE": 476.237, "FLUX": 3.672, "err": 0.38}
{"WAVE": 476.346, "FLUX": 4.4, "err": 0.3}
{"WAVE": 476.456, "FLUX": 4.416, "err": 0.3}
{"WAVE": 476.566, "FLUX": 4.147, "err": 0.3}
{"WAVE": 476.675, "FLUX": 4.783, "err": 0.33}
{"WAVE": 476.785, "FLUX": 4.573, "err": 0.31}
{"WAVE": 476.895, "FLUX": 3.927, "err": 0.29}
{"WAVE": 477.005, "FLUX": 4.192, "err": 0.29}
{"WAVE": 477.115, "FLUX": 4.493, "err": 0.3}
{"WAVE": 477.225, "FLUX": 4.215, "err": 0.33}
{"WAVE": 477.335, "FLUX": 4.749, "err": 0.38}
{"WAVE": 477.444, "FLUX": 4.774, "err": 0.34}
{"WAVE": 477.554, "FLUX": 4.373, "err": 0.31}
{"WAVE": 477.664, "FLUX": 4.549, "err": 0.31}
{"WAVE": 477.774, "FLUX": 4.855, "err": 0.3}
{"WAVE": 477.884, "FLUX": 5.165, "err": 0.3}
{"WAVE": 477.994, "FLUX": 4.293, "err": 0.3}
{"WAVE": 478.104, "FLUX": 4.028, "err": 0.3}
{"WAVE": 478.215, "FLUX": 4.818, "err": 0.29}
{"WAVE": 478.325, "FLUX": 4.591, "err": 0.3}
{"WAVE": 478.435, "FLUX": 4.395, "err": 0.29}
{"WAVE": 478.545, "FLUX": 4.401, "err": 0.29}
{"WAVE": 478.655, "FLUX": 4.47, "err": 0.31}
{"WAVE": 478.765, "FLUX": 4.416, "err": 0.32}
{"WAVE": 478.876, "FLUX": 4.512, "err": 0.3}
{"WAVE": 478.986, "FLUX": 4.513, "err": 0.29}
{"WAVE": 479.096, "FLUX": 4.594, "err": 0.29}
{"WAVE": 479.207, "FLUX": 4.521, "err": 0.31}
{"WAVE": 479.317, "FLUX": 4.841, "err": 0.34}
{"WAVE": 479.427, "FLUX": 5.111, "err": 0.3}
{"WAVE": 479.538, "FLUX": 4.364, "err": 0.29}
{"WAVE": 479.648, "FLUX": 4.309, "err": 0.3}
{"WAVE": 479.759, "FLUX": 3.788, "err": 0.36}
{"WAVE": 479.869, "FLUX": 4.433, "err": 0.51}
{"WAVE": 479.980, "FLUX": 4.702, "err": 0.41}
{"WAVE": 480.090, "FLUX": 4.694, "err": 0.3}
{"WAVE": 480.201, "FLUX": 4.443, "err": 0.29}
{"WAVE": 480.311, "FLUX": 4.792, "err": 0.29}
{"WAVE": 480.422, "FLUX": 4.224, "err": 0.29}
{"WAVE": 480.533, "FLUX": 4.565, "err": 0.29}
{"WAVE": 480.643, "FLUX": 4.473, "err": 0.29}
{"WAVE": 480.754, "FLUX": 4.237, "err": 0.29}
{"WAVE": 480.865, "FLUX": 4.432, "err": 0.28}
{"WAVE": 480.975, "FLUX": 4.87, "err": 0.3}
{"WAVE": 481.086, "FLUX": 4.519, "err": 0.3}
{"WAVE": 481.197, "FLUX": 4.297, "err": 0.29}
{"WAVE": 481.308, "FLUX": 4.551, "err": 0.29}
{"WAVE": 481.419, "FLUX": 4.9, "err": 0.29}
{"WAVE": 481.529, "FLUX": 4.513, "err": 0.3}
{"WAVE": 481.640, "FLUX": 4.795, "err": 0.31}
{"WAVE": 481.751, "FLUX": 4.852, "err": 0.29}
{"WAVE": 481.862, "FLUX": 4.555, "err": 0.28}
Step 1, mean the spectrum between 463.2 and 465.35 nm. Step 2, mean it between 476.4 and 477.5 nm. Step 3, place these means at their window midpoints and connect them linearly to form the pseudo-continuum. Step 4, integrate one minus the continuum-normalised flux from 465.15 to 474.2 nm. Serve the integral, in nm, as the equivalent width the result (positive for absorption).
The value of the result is 0.15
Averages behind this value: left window 4.35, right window 4.43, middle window 4.31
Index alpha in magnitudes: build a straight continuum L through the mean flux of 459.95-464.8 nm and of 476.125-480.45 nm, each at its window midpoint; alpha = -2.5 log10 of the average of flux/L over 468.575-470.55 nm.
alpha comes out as 0.04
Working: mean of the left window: 4.47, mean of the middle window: 4.31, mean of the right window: 4.47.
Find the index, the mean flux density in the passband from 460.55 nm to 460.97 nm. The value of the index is 4.56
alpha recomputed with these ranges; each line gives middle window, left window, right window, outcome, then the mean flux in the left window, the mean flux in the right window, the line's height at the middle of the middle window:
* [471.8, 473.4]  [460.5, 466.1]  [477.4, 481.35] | 0.052 mag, 4.46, 4.52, 4.5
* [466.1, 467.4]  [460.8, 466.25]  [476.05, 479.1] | 0.074 mag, 4.45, 4.45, 4.45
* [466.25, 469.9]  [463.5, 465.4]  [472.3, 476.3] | 0.032 mag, 4.33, 4.38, 4.35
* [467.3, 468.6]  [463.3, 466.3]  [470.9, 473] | 0.072 mag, 4.4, 4.51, 4.44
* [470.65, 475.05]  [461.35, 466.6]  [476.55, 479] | 0.012 mag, 4.44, 4.49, 4.47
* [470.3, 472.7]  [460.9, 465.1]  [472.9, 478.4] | -0.009 mag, 4.45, 4.39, 4.41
